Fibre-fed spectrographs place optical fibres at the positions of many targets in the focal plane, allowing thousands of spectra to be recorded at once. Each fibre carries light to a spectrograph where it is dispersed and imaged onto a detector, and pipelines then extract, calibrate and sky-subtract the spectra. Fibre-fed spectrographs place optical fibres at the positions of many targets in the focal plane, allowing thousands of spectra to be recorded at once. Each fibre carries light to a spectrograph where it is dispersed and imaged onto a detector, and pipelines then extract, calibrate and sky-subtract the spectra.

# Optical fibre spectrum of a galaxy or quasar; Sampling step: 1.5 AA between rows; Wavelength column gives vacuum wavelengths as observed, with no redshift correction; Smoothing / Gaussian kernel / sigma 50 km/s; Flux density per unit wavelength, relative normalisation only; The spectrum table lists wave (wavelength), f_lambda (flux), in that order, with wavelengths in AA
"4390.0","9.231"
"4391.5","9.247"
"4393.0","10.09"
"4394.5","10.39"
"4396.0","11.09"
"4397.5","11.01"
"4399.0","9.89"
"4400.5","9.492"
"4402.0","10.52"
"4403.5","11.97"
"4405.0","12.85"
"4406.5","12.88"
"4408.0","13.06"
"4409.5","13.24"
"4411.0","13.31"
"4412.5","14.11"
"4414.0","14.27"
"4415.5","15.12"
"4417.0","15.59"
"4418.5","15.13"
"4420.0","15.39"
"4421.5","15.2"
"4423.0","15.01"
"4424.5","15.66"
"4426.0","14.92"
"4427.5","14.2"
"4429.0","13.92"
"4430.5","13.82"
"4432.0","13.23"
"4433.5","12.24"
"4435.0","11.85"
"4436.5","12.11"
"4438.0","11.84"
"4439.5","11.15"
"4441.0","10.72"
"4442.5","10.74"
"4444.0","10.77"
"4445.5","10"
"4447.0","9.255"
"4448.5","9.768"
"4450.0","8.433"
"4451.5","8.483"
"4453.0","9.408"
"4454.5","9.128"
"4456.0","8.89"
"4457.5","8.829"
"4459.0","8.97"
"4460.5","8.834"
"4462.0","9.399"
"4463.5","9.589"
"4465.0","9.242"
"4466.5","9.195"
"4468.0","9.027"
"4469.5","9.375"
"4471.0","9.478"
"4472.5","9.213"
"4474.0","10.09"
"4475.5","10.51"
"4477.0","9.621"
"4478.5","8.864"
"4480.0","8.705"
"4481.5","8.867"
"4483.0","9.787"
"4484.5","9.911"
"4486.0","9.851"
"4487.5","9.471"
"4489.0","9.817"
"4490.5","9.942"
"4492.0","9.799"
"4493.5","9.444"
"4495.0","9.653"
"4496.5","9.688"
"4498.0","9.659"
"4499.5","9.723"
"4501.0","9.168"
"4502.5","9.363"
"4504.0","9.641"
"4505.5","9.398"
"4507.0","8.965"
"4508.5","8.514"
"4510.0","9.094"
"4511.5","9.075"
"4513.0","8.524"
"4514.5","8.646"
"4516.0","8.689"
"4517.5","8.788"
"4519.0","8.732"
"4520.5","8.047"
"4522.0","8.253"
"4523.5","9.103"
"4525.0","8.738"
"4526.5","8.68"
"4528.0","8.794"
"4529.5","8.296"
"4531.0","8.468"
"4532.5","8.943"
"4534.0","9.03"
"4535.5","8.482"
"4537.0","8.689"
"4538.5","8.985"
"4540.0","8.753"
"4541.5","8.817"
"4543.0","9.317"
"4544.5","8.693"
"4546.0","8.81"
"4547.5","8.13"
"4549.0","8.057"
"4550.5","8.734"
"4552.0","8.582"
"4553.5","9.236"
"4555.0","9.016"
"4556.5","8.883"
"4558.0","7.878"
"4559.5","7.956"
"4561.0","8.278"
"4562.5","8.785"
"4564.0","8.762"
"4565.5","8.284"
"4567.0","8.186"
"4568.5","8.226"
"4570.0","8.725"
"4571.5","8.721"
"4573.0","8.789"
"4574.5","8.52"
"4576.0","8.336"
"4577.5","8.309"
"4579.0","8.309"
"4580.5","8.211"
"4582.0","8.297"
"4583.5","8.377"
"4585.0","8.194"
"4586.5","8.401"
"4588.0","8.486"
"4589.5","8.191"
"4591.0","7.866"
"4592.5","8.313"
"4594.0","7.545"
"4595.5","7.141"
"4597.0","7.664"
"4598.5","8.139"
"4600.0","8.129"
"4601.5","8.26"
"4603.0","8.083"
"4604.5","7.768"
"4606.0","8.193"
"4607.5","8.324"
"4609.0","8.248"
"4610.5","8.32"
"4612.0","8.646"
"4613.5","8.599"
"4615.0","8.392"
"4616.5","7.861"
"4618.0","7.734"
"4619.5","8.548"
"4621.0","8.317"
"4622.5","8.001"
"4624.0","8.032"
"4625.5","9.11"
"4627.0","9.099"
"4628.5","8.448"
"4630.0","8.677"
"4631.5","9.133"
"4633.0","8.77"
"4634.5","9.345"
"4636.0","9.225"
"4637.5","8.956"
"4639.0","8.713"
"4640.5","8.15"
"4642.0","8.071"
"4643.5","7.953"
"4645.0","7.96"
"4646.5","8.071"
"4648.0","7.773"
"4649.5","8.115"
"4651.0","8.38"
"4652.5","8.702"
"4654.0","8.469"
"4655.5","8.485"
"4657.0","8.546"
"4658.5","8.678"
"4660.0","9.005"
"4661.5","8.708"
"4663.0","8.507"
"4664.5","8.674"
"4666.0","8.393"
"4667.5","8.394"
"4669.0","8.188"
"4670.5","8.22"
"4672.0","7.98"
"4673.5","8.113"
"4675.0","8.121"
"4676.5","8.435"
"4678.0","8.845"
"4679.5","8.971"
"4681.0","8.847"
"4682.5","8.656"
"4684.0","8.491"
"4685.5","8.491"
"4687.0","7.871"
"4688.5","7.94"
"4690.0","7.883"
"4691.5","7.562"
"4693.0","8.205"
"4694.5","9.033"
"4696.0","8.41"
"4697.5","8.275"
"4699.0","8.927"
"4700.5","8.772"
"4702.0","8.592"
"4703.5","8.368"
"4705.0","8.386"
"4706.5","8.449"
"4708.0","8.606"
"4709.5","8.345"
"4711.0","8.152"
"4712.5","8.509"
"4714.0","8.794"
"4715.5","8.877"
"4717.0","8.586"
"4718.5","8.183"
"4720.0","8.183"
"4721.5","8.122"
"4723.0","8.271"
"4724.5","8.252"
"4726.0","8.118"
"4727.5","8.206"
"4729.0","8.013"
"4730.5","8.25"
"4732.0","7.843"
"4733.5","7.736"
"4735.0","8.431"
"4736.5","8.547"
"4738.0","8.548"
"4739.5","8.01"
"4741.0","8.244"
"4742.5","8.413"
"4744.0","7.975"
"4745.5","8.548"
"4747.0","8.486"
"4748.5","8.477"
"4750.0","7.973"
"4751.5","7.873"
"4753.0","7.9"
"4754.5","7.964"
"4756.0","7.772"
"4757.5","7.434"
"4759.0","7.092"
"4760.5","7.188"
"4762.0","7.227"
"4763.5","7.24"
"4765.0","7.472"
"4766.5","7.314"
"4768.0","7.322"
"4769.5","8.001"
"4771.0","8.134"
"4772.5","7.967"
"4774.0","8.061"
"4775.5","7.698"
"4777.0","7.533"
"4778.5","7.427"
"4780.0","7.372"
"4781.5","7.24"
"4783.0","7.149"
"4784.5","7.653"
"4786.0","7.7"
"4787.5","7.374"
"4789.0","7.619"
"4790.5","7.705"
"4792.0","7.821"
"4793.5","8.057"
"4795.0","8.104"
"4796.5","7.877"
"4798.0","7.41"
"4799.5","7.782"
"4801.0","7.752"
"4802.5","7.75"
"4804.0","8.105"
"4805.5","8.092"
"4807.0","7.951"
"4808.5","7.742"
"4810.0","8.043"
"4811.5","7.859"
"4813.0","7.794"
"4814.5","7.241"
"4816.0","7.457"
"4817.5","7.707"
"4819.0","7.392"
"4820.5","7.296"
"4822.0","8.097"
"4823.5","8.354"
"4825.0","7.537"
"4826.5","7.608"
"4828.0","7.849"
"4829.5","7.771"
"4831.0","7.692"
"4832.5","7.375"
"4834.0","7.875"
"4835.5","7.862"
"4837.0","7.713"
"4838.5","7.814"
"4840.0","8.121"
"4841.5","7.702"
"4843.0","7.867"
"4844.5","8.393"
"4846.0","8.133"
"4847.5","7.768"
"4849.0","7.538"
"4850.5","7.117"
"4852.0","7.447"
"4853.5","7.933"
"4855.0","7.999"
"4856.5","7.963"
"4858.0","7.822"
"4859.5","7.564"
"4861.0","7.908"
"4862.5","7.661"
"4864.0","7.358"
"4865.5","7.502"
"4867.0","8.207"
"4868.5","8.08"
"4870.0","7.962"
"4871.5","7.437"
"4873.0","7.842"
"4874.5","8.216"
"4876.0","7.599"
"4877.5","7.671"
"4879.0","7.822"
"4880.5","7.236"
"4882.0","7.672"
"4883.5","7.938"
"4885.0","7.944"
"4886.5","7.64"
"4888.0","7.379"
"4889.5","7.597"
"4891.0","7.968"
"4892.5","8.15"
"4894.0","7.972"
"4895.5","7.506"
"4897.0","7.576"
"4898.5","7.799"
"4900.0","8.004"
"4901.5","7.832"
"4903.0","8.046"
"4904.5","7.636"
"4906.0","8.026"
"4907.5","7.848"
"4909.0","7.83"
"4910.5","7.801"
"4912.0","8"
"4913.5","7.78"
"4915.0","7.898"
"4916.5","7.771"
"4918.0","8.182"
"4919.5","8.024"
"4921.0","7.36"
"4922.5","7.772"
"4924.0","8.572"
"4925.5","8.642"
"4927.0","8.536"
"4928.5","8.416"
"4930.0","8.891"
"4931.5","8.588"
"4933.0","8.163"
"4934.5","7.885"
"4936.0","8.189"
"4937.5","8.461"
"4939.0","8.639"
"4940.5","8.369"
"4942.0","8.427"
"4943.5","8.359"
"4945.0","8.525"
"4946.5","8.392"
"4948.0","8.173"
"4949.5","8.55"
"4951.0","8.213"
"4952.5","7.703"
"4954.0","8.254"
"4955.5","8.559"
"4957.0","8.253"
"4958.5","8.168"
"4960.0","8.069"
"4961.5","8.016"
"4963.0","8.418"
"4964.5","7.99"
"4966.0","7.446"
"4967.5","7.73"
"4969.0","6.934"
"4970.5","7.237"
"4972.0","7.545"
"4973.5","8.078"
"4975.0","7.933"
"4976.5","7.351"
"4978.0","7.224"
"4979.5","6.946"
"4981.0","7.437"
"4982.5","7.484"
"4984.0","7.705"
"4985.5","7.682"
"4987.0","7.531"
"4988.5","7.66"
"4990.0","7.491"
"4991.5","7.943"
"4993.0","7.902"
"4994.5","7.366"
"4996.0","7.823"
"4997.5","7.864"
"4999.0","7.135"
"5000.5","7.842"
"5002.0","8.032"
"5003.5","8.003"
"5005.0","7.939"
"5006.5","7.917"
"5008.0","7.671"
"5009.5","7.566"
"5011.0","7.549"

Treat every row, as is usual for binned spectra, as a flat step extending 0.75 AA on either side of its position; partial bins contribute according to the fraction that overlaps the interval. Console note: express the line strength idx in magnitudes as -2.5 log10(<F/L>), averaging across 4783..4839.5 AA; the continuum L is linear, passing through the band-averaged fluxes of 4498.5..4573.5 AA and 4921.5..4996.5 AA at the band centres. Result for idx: 0.07 mag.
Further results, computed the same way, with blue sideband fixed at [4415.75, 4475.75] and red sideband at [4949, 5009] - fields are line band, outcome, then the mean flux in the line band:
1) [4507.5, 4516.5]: 0.23 mag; 8.76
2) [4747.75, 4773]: 0.20 mag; 7.66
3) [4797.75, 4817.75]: 0.15 mag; 7.77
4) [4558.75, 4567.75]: 0.24 mag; 8.38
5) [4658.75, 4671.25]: 0.15 mag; 8.52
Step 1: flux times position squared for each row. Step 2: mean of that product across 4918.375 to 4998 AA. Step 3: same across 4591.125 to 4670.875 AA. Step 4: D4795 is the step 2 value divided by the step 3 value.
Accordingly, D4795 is 1.09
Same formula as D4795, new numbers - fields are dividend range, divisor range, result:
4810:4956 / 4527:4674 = 1.06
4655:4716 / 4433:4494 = 0.95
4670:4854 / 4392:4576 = 0.90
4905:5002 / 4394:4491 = 0.89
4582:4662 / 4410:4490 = 0.81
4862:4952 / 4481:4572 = 1.05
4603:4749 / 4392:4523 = 0.87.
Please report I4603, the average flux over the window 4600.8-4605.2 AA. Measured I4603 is 8.04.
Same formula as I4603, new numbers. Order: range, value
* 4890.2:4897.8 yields 7.83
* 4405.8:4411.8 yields 13.1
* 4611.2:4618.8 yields 8.25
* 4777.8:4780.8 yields 7.4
